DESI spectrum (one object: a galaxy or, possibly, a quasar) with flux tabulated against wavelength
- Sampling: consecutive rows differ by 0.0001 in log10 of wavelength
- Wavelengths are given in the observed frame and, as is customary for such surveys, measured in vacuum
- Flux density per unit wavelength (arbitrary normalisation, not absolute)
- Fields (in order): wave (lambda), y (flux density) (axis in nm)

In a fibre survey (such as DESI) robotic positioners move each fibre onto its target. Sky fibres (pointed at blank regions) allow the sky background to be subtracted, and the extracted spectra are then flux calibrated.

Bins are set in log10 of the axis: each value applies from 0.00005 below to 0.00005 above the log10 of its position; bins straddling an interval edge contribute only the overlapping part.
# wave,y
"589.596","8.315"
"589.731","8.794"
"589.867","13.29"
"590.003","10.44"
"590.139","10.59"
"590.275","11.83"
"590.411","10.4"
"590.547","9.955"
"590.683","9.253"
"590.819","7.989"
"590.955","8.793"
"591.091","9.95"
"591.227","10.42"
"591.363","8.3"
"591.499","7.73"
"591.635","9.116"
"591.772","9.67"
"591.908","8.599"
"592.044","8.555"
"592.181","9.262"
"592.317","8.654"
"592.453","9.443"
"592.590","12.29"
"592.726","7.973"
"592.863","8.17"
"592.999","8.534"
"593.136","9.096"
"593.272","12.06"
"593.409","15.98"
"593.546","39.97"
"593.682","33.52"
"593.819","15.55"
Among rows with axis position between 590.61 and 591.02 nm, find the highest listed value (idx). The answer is 9.253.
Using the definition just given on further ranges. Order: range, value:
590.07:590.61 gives 11.83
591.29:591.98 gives 9.67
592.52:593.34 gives 12.29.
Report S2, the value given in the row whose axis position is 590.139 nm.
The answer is 10.59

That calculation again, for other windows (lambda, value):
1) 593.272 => 12.06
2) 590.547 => 9.955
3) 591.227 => 10.42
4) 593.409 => 15.98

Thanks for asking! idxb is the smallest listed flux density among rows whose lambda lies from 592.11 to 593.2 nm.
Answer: 7.973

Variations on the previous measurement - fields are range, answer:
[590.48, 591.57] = 7.73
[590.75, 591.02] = 7.989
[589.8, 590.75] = 9.253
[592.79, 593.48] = 8.17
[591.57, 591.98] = 8.599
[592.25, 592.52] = 8.654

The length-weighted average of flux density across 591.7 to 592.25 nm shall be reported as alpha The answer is 9.01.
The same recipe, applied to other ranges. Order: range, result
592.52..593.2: 9.21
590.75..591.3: 9.29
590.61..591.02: 8.69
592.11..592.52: 9.12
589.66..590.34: 11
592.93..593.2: 8.81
